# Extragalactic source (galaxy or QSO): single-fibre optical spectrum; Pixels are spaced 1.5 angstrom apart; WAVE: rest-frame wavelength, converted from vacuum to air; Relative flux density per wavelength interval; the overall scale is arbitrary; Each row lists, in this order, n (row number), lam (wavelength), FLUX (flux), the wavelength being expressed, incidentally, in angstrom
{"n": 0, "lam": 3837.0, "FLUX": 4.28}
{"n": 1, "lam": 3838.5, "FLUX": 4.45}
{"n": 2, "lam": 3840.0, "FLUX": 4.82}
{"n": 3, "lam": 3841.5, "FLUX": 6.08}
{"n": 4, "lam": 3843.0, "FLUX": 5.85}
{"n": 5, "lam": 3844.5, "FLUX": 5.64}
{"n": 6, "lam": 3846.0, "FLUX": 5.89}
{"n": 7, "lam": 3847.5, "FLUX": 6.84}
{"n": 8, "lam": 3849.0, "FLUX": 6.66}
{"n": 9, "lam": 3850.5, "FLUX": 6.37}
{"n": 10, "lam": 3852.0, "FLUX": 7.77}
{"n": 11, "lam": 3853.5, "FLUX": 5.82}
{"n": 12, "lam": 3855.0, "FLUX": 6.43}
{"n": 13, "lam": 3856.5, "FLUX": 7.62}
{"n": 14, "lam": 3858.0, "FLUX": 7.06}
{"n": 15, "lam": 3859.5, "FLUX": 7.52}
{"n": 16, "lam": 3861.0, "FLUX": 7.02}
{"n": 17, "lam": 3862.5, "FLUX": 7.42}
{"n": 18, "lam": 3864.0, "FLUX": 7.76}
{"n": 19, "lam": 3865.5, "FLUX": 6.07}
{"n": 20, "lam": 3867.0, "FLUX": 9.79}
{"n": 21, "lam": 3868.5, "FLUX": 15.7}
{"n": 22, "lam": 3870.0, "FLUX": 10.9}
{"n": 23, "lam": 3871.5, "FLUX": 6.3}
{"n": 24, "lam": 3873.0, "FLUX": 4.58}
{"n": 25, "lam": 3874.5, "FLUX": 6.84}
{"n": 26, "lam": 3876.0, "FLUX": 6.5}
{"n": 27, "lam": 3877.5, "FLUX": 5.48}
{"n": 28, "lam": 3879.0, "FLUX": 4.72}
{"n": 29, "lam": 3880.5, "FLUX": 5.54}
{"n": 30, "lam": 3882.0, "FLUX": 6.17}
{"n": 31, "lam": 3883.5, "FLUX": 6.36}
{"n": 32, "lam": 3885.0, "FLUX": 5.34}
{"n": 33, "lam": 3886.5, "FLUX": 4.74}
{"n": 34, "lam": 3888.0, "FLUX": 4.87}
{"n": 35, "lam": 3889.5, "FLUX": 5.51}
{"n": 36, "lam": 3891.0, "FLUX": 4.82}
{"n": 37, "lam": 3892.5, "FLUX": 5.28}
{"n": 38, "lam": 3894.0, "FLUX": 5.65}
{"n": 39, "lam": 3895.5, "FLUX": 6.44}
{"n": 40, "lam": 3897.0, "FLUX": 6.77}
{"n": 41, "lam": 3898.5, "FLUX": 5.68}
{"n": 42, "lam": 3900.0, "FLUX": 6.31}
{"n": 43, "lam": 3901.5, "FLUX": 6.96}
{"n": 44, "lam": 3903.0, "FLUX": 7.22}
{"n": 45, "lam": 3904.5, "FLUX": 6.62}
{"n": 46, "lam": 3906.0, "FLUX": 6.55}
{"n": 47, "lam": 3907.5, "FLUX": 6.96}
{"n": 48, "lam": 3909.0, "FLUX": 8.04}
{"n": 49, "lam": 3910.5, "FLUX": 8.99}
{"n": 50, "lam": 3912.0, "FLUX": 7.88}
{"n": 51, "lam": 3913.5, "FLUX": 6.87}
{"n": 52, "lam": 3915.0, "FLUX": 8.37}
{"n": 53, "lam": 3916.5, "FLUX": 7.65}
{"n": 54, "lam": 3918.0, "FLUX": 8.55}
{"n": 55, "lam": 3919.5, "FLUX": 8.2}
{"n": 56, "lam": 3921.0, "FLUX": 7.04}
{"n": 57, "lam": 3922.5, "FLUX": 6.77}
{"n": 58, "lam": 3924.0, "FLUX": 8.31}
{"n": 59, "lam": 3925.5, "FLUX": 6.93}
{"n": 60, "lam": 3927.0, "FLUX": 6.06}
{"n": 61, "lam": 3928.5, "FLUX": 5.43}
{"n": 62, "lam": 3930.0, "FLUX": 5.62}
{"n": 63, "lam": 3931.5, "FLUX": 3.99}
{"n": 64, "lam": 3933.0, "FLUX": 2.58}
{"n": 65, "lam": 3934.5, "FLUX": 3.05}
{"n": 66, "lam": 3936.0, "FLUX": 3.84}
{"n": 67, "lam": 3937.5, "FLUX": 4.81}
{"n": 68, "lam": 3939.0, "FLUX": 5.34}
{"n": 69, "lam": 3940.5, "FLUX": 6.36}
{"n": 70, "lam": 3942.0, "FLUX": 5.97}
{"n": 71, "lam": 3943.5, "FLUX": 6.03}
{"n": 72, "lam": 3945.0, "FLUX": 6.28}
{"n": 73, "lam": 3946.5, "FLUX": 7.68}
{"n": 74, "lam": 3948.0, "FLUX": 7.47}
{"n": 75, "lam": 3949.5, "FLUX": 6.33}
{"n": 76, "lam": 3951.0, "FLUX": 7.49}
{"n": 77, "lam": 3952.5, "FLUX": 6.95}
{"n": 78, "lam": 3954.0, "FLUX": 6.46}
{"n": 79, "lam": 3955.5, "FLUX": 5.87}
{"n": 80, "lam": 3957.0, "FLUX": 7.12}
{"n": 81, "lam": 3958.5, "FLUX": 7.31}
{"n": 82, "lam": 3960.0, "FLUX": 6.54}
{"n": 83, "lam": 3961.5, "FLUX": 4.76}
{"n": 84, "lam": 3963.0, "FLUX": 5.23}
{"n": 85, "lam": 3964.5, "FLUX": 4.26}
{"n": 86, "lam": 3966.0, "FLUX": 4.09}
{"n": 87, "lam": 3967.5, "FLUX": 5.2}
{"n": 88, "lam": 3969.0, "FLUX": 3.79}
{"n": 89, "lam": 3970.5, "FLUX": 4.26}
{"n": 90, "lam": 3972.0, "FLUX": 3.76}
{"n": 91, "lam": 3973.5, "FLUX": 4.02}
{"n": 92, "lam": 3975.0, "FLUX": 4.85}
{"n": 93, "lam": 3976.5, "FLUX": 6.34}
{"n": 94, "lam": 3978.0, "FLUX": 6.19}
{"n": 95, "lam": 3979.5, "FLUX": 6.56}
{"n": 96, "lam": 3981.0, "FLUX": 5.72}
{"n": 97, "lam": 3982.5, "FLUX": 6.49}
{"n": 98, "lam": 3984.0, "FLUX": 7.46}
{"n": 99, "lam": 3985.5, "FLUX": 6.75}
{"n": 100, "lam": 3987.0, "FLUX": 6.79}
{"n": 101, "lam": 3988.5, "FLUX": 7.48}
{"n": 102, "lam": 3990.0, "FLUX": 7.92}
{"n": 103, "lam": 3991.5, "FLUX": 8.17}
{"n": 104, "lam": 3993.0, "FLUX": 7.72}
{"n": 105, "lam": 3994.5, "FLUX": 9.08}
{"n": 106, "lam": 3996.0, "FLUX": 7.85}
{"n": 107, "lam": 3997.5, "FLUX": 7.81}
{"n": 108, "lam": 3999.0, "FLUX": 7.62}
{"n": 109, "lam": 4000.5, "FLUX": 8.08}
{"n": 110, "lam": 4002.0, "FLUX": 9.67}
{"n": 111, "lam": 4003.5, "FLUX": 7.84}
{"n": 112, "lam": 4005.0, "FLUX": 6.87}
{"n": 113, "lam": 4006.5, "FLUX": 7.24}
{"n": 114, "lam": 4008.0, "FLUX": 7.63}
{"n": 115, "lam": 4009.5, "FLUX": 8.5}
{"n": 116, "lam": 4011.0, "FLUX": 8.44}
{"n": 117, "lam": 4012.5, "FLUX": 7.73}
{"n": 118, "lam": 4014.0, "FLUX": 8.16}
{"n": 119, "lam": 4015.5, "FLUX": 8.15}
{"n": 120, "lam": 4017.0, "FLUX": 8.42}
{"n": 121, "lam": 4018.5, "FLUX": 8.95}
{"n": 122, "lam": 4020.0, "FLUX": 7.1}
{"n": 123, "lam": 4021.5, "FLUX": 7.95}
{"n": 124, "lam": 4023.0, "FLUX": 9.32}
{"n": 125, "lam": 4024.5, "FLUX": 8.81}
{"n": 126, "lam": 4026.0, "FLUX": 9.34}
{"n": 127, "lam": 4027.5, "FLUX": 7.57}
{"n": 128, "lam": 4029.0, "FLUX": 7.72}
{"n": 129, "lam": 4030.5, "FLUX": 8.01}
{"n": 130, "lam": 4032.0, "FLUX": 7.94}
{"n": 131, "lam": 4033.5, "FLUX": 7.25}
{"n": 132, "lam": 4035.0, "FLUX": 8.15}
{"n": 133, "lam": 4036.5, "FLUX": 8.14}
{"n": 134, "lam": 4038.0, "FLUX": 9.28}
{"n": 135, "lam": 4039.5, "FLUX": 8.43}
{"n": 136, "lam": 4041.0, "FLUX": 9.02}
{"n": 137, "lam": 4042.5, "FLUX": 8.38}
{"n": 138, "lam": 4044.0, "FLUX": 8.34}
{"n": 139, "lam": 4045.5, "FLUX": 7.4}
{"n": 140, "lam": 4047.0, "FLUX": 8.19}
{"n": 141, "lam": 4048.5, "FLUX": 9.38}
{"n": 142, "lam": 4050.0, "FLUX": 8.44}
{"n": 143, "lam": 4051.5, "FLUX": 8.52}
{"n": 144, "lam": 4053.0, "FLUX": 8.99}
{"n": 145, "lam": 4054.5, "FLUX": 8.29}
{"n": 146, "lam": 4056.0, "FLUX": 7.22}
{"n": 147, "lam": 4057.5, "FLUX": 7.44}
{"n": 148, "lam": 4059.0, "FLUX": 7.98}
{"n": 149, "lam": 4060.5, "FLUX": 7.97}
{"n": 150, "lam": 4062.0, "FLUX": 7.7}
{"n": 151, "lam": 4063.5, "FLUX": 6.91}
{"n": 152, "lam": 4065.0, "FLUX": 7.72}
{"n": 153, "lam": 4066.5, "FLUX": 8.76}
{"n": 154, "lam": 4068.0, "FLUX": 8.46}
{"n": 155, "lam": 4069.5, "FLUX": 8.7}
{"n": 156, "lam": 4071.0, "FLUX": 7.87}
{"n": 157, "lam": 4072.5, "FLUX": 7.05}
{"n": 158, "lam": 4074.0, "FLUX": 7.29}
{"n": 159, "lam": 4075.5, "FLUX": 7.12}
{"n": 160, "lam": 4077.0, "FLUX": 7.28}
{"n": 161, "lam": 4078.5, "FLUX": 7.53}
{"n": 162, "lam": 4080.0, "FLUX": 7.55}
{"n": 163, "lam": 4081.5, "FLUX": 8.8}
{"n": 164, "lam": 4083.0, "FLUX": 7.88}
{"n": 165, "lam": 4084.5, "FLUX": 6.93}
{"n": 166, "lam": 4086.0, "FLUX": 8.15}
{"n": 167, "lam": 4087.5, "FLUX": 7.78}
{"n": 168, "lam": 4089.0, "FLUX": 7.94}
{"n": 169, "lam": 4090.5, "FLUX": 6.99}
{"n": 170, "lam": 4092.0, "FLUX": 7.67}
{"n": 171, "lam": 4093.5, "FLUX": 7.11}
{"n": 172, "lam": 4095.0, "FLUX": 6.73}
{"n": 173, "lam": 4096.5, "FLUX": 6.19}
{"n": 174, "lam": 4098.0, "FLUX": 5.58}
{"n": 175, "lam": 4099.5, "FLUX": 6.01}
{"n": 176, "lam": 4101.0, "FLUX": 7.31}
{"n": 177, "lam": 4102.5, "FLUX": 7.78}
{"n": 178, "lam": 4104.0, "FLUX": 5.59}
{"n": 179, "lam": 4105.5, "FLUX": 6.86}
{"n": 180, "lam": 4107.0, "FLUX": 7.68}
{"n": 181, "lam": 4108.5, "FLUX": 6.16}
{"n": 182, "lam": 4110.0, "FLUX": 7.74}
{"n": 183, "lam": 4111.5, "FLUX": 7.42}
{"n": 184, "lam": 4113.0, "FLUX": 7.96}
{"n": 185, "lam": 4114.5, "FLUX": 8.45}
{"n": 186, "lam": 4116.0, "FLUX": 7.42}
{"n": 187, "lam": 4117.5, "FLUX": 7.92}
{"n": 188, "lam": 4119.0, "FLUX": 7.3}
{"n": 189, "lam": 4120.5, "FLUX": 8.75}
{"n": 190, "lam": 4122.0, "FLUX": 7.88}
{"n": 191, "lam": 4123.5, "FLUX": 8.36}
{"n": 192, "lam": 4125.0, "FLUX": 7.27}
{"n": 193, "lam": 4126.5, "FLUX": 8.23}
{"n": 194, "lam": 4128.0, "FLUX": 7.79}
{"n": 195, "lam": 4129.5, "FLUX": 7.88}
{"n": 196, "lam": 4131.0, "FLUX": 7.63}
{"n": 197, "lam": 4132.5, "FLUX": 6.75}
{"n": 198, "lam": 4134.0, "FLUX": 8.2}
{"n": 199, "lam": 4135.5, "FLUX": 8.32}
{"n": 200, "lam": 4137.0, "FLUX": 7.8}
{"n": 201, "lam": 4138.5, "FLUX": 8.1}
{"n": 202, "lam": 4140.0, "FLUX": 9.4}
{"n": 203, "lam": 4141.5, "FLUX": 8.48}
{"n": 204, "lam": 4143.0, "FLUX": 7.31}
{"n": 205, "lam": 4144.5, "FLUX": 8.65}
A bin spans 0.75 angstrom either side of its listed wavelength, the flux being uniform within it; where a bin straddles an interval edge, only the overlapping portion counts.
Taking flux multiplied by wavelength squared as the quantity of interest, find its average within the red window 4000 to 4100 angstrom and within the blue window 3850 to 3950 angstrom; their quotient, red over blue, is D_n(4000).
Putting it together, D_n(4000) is 1.29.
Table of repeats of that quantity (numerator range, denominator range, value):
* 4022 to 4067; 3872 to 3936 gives 1.42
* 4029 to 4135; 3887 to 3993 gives 1.34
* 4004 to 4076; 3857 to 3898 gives 1.31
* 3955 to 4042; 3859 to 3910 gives 1.14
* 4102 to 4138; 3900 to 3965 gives 1.30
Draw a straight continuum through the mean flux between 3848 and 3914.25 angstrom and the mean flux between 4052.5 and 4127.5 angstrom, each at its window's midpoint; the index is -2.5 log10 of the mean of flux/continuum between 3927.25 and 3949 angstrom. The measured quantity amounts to 0.30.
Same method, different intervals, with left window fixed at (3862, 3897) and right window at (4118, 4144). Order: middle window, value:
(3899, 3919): -0.10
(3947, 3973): 0.23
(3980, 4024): -0.08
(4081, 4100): 0.08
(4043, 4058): -0.10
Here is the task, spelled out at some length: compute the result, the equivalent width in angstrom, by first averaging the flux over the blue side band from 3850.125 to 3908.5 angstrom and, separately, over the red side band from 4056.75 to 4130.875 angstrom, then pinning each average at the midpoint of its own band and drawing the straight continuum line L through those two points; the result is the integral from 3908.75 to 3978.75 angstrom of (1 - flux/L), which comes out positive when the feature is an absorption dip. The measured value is 9.05 angstrom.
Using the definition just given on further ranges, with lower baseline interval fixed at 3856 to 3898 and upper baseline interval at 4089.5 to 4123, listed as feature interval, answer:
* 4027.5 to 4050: -3.7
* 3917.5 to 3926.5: -1.0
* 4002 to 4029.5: -4.4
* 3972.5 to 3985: 1.8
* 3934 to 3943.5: 2.5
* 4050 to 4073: -2.8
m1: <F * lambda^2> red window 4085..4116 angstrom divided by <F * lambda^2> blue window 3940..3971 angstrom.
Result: 1.29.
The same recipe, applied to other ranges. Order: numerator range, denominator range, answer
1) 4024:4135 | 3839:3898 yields 1.31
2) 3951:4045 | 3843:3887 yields 1.12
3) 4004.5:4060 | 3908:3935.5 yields 1.30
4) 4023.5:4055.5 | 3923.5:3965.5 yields 1.50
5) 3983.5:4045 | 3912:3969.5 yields 1.37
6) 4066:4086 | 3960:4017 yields 1.21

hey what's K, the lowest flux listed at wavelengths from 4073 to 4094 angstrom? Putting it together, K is 6.93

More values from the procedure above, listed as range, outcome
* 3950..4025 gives 3.76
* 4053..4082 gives 6.91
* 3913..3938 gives 2.58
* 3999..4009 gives 6.87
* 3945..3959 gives 5.87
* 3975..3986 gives 4.85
